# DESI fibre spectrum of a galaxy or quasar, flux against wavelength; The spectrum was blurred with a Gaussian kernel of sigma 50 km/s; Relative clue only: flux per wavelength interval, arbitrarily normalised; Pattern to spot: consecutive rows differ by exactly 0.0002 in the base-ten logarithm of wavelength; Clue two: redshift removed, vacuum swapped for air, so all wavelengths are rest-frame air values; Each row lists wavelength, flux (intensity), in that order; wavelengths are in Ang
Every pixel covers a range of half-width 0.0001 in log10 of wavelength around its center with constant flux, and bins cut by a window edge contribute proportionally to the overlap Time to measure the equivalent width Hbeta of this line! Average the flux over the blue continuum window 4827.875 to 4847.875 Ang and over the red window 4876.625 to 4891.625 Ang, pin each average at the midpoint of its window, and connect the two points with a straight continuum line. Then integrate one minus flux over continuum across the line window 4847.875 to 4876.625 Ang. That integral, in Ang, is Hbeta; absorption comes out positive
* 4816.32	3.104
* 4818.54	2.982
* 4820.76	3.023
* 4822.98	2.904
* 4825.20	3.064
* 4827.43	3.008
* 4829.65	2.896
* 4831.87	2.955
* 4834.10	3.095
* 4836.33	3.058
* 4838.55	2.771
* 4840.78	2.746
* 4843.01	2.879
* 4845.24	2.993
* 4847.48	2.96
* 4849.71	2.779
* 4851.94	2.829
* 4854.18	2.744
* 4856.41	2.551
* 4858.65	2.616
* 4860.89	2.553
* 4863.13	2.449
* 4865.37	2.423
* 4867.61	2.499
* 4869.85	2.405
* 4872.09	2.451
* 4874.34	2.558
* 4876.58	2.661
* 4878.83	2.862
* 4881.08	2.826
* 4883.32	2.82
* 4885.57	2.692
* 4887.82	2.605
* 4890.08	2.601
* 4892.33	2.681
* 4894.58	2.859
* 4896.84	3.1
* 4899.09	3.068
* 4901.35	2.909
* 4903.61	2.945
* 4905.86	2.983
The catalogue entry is 2.4 Ang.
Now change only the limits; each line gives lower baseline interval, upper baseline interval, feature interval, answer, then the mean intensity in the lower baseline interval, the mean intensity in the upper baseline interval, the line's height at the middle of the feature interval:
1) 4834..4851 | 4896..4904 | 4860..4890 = 3.65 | 2.9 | 3.01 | 2.96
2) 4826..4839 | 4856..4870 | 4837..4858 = -0.49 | 2.98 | 2.5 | 2.74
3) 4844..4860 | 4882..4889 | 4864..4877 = 1.18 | 2.78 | 2.71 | 2.74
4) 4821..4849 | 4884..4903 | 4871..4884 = 0.72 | 2.94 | 2.82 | 2.85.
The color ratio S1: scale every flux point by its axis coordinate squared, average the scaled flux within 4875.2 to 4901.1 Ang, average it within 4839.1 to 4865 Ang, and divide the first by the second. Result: 1.04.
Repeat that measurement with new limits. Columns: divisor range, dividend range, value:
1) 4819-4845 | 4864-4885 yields 0.90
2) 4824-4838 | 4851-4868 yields 0.87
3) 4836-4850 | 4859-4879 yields 0.89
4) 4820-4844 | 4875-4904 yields 0.98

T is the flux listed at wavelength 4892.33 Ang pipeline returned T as 2.681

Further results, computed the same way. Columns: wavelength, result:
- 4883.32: 2.82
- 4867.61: 2.499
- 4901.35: 2.909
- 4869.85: 2.405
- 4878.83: 2.862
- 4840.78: 2.746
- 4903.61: 2.945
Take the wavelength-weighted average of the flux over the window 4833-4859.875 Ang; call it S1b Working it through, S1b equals 2.83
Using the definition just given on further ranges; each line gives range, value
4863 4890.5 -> 2.61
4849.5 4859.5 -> 2.7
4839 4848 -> 2.88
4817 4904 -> 2.79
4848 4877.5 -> 2.59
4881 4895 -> 2.71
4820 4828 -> 3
